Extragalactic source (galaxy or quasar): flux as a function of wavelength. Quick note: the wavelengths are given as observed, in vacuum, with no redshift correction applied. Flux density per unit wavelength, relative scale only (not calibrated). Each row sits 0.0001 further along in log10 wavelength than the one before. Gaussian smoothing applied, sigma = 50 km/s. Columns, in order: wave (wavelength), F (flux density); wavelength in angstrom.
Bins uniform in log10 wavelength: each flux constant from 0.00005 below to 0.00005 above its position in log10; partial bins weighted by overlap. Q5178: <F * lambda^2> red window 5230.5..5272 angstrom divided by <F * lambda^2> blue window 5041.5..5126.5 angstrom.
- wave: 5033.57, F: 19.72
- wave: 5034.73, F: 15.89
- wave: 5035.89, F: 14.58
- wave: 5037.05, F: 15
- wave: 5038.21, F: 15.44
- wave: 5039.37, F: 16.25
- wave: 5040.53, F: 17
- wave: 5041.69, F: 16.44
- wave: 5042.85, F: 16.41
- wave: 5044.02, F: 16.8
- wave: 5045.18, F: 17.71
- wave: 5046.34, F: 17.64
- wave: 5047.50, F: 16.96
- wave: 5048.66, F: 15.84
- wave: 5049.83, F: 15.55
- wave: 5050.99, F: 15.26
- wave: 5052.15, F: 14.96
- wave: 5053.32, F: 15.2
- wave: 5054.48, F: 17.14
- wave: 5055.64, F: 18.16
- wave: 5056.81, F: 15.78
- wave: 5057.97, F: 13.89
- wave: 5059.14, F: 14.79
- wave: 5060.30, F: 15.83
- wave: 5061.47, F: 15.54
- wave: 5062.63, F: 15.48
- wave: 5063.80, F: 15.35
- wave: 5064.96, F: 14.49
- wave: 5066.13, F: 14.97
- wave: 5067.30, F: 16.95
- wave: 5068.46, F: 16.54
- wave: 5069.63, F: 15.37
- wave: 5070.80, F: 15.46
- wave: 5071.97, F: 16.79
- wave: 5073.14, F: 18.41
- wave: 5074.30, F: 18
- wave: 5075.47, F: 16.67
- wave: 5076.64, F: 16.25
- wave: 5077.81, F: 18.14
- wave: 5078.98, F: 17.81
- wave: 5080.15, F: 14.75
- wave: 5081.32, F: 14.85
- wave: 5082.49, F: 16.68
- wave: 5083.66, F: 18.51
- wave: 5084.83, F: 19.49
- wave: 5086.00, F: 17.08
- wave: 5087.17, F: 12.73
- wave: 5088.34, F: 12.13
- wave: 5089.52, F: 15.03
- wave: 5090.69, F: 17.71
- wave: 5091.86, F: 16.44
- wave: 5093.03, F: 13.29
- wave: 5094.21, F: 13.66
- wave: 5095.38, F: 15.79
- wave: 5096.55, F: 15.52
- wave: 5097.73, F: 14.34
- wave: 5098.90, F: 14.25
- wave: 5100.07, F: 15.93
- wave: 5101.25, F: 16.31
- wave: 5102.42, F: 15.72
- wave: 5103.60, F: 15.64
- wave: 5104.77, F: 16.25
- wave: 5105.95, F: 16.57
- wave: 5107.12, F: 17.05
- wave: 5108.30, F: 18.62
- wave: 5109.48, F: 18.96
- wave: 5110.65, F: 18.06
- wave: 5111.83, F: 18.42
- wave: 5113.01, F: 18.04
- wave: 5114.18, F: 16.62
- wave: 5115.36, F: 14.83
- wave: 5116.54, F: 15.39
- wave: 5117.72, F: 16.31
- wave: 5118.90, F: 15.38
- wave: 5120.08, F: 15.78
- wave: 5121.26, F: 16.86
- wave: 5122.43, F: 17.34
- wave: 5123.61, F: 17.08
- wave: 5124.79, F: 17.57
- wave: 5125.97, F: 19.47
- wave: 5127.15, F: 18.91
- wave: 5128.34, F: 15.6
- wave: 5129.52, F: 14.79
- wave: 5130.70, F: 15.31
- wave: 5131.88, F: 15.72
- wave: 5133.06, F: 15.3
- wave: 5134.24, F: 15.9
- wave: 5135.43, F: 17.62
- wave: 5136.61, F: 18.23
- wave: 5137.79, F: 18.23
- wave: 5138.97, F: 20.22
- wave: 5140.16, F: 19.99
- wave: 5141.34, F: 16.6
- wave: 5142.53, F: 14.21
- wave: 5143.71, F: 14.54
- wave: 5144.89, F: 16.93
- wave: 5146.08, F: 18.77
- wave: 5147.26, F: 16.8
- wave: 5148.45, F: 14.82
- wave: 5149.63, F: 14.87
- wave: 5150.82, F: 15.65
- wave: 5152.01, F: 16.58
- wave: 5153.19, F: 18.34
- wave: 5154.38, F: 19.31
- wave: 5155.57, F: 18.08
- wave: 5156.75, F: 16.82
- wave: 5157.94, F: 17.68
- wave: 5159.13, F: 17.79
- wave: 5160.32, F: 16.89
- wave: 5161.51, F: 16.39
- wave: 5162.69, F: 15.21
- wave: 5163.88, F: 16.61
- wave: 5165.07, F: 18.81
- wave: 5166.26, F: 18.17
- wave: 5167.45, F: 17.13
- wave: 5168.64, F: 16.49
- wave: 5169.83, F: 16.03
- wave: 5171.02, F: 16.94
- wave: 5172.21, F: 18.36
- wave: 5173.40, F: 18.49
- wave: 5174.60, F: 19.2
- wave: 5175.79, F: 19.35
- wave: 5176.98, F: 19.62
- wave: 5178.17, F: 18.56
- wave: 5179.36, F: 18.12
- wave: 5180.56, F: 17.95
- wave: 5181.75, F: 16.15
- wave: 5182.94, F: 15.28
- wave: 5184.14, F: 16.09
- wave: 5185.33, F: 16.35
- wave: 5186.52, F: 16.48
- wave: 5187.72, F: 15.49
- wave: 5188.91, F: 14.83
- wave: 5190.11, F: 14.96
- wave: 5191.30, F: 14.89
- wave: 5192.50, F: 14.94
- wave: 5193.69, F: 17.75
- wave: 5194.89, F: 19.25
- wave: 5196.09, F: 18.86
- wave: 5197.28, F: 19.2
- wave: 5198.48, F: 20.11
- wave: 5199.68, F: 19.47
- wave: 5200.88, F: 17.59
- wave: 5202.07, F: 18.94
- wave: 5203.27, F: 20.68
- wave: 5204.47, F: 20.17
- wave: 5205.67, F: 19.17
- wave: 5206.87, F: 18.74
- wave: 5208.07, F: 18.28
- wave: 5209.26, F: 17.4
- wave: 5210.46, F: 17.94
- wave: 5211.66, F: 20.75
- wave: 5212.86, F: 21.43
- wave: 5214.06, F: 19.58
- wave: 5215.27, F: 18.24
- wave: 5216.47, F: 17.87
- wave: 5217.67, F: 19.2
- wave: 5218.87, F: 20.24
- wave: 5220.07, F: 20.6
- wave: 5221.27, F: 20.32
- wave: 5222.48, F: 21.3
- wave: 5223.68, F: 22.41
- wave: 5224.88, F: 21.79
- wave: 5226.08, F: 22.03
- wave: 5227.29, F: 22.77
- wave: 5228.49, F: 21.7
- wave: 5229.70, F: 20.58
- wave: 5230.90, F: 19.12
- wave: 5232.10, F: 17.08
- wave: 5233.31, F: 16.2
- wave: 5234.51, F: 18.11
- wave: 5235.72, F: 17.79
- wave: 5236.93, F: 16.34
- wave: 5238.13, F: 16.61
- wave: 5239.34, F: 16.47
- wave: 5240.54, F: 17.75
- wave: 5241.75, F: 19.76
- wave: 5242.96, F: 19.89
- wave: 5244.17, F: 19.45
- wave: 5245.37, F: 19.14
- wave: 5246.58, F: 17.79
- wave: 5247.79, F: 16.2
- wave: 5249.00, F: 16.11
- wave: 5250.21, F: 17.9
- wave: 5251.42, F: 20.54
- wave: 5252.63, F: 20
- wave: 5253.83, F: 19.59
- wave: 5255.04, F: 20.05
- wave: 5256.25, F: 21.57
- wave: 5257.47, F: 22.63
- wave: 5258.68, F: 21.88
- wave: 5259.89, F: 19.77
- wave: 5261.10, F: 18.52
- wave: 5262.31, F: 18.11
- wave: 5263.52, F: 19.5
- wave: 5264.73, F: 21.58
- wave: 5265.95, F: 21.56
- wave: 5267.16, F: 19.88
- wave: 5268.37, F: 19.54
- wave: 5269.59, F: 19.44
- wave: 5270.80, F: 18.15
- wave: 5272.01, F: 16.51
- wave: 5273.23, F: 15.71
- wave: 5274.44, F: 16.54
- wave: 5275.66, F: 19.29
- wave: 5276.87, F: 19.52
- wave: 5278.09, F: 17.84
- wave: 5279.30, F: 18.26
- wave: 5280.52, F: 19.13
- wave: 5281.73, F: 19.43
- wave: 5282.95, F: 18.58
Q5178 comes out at 1.24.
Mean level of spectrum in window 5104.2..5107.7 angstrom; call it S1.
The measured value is 16.6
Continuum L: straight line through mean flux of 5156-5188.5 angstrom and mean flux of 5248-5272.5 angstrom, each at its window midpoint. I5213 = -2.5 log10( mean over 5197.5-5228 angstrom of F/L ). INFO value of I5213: -0.09 mag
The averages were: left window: 17.3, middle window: 19.9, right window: 19.6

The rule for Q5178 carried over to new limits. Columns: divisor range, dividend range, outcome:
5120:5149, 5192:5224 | 1.17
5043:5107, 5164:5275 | 1.23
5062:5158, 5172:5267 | 1.19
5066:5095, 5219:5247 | 1.27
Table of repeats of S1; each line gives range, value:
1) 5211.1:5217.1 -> 19.5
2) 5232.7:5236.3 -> 17.3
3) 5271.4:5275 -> 16.3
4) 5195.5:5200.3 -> 19.4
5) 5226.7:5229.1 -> 22.2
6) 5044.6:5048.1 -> 17.5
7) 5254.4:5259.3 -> 21.5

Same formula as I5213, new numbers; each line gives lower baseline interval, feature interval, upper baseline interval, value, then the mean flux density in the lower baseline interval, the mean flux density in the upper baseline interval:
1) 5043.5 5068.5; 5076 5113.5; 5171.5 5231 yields 0.03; 15.9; 18.8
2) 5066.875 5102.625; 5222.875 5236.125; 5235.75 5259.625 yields -0.08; 16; 18.9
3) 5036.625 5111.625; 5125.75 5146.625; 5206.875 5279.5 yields 0.02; 16.1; 19.2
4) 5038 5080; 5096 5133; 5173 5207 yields 0.02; 16.2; 17.8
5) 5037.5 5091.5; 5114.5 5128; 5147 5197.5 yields -0.01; 16.2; 17.1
